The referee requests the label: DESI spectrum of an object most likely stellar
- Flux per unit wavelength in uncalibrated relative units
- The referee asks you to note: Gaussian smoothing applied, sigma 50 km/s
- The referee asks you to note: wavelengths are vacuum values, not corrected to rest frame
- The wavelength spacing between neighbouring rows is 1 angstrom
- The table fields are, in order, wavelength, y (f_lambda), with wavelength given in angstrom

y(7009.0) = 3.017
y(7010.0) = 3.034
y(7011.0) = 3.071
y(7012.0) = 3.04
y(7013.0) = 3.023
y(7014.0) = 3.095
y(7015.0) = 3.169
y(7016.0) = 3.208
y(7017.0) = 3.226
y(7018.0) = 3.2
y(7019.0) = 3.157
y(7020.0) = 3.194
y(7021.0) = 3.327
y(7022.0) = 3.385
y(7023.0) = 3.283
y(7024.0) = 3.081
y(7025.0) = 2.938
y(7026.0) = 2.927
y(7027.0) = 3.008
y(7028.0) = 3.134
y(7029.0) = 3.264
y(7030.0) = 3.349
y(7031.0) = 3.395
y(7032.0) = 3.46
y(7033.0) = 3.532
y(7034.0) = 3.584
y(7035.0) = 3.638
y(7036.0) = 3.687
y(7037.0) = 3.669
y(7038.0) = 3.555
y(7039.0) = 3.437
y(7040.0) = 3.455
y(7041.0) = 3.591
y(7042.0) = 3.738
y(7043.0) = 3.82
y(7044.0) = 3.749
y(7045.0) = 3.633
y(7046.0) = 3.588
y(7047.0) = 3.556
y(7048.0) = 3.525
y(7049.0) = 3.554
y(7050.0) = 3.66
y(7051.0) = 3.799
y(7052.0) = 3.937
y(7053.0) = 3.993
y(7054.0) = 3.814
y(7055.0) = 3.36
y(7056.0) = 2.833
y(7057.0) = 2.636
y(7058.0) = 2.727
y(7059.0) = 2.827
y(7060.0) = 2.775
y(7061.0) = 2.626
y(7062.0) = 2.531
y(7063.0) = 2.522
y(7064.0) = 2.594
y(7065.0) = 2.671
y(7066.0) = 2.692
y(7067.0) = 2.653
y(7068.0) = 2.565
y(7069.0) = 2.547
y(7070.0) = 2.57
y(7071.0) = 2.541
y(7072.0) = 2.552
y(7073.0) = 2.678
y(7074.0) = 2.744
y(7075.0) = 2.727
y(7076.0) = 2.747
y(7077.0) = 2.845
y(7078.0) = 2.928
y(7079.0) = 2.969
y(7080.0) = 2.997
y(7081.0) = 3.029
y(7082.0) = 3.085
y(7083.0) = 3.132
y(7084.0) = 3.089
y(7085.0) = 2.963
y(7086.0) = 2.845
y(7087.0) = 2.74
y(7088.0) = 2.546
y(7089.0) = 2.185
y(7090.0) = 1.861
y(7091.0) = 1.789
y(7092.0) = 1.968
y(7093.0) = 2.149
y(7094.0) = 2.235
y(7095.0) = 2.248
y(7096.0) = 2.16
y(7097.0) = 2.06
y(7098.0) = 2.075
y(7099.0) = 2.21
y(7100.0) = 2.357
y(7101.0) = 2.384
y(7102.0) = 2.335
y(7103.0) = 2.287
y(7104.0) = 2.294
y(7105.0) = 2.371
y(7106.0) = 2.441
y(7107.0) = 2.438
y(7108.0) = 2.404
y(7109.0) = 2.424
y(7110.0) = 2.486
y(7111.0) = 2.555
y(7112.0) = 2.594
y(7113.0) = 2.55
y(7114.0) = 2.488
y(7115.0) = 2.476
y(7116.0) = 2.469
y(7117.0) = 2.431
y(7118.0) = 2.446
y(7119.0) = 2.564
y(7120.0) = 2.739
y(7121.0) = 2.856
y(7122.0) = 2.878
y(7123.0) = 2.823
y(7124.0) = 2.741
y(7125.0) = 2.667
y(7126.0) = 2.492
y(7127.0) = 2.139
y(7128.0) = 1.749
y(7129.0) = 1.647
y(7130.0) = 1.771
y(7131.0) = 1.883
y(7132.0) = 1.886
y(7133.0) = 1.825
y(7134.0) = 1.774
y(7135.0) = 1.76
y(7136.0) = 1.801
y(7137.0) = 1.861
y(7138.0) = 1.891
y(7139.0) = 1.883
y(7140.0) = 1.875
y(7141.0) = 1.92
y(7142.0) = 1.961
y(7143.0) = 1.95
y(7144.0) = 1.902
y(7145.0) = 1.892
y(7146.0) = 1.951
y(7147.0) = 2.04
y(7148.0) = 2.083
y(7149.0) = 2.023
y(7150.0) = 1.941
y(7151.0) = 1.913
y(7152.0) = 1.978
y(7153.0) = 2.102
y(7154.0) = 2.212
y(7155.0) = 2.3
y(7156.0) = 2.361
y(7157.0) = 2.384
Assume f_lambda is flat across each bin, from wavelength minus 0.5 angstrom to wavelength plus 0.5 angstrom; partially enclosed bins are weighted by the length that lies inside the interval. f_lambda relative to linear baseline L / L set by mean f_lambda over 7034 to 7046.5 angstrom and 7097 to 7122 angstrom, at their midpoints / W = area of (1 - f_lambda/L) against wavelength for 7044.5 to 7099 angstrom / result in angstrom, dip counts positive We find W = 5.2 angstrom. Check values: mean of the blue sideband 3.63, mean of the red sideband 2.45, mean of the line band 2.81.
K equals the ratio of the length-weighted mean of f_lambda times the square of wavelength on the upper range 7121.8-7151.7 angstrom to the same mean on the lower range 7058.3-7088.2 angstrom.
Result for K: 0.7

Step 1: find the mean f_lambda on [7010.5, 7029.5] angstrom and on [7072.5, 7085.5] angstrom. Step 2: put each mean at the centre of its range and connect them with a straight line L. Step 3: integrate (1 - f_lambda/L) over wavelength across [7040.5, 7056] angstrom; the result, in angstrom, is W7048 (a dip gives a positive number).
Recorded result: -3.2 angstrom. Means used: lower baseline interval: 3.14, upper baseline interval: 2.92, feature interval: 3.66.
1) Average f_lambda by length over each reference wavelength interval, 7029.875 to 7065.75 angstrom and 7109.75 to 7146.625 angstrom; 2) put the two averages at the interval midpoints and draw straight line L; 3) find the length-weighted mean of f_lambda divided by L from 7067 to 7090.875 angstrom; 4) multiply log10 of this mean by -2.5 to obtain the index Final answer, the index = 0.07 mag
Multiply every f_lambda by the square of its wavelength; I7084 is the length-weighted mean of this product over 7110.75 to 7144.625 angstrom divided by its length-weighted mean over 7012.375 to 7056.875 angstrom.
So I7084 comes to 0.7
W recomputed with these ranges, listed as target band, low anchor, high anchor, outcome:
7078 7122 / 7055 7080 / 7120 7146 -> -1.8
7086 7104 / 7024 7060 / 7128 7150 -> 2.4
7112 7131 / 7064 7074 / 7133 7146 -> -3.3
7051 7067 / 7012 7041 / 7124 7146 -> -0.5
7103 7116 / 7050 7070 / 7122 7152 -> -0.6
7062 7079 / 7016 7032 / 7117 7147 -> 0.4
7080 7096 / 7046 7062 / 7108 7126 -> 2.2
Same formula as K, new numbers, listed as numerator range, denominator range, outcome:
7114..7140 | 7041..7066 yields 0.69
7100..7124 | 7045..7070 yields 0.83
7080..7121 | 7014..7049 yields 0.74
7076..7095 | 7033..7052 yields 0.73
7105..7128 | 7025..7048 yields 0.74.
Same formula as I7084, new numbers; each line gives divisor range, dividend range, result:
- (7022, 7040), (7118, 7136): 0.69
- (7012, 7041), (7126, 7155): 0.60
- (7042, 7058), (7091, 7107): 0.64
